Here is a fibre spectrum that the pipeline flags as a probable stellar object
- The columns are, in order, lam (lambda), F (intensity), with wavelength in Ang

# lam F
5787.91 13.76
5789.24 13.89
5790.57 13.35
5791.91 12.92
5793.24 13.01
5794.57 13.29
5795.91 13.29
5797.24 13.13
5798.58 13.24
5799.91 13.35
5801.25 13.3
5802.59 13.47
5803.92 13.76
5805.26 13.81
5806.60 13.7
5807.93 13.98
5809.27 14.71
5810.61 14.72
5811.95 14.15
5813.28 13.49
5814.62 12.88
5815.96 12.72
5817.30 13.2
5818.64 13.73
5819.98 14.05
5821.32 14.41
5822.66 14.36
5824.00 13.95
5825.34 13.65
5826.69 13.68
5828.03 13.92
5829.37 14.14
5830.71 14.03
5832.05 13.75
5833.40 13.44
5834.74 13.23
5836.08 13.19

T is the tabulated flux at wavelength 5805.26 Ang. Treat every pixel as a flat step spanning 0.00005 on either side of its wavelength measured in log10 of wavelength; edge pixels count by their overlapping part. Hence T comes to 13.81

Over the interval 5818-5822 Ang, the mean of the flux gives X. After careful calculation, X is 14.1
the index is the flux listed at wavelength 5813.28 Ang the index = 13.49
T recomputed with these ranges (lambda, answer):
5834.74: 13.23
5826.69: 13.68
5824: 13.95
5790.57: 13.35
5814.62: 12.88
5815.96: 12.72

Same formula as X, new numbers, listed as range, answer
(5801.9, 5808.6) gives 13.7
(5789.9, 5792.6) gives 13.1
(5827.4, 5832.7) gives 14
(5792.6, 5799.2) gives 13.2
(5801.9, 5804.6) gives 13.6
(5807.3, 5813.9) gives 14.2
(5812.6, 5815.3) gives 13.2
